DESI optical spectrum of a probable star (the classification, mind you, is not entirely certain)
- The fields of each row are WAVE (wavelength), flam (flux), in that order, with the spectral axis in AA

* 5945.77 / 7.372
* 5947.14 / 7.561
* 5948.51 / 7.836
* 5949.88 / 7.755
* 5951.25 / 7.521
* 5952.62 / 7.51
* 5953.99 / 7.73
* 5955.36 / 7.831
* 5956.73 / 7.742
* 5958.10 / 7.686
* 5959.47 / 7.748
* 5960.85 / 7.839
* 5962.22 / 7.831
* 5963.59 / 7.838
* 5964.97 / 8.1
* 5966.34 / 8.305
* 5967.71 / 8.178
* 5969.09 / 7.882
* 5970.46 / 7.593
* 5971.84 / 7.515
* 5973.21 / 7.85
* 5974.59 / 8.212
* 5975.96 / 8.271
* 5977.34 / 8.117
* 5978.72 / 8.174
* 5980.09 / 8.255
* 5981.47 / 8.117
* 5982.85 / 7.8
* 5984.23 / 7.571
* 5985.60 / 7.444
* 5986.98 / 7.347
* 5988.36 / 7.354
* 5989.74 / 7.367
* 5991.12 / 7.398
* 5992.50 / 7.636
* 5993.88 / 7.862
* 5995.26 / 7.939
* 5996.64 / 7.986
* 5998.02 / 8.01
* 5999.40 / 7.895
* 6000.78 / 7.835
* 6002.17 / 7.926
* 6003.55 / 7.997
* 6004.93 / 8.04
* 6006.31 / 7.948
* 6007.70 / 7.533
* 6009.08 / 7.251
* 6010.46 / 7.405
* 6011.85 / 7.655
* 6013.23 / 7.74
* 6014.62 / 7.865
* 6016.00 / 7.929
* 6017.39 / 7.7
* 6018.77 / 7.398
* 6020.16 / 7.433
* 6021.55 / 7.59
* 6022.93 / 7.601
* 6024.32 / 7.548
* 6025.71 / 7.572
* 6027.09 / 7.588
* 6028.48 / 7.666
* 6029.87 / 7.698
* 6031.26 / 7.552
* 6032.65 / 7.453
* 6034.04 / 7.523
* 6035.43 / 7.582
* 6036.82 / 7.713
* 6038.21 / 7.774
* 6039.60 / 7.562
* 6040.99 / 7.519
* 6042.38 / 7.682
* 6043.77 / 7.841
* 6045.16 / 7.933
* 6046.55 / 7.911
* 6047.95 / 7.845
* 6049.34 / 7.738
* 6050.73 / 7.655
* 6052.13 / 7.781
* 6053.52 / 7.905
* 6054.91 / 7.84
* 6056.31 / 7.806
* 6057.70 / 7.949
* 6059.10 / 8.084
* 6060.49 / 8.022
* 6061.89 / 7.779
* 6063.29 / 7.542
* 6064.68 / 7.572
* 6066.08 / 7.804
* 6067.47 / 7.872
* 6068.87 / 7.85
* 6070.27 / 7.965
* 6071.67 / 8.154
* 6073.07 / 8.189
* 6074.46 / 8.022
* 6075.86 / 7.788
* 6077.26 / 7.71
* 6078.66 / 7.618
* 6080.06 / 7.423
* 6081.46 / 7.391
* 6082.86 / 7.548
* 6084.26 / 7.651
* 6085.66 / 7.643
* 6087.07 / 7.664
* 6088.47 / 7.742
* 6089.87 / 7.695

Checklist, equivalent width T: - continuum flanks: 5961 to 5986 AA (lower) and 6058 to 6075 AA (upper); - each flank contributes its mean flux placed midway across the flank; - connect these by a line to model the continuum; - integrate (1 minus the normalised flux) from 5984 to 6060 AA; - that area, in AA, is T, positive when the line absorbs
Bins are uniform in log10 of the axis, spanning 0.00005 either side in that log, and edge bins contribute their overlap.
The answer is 2.2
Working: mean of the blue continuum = 7.95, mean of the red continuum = 7.91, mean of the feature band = 7.7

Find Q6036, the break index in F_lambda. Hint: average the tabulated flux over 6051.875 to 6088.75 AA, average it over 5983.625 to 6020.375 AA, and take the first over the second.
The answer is 1.01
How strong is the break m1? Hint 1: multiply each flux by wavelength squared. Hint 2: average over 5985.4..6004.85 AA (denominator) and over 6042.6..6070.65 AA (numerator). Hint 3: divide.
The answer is 1.0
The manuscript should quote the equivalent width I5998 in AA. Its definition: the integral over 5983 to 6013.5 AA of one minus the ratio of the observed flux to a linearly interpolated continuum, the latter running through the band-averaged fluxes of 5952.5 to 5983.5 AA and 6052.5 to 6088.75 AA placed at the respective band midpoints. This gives 0.8 AA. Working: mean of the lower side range 7.93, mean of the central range 7.69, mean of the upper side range 7.79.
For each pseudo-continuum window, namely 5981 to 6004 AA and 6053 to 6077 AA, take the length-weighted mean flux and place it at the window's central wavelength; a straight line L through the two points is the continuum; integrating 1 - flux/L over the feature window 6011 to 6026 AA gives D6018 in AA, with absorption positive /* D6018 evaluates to 0.3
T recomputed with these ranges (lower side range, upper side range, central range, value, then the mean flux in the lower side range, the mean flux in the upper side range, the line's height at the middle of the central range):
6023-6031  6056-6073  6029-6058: 0.01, 7.61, 7.88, 7.73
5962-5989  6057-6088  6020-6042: 0.67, 7.89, 7.78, 7.83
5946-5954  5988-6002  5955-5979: -0.79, 7.63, 7.74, 7.67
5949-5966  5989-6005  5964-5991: -0.21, 7.77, 7.81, 7.79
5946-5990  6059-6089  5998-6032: 0.45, 7.81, 7.77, 7.79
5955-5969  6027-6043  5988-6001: 0.07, 7.91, 7.61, 7.78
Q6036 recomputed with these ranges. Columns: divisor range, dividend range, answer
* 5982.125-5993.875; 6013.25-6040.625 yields 1.01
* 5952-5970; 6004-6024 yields 0.97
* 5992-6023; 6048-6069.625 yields 1.01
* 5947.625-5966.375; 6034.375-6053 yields 0.99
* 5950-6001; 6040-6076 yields 1.00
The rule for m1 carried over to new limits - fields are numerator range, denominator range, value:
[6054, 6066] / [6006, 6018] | 1.04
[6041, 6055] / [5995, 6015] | 1.01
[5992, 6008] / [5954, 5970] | 1.01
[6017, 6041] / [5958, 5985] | 0.97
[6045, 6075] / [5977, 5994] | 1.05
